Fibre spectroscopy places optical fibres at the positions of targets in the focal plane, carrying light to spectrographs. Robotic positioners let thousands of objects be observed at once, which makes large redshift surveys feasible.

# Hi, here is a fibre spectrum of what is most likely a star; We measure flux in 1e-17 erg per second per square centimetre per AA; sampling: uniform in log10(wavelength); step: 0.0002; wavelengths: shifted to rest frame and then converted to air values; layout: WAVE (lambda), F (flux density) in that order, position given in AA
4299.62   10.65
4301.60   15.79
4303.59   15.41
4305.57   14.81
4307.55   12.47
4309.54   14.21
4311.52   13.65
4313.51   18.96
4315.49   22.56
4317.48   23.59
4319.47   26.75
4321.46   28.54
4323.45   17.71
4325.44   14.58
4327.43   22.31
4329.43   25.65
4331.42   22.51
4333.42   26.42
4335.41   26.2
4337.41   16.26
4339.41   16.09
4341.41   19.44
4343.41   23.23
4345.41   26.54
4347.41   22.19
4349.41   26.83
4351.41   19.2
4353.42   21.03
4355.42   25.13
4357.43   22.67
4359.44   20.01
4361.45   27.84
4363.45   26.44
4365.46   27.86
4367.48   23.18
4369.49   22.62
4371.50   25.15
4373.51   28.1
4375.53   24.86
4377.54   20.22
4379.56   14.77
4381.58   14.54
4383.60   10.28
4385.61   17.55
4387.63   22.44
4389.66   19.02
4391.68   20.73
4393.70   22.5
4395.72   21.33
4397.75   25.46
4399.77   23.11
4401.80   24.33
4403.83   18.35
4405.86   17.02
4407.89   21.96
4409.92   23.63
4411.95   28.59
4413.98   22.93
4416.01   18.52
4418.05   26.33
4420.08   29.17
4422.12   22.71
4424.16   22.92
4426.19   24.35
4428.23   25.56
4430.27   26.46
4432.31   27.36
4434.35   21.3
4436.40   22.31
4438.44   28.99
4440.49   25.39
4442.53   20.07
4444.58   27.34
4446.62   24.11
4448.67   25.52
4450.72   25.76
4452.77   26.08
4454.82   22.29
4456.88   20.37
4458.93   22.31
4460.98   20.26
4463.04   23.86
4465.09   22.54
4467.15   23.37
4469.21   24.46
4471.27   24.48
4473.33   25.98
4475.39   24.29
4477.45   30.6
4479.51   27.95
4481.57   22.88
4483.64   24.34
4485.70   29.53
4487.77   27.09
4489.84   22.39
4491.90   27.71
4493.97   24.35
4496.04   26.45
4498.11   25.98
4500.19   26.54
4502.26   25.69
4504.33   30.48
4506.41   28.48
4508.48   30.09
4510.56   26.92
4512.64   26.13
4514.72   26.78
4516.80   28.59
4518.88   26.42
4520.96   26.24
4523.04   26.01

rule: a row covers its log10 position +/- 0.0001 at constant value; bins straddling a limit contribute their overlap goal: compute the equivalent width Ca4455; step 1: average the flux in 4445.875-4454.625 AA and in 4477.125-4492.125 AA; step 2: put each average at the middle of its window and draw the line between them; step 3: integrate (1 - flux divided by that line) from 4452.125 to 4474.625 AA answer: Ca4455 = 2.1 AA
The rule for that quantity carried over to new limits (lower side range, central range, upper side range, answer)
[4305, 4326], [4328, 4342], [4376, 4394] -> -2.30 AA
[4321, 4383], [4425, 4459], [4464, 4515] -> 0.52 AA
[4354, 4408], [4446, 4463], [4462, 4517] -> 0.95 AA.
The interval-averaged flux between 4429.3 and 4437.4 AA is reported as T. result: 24.3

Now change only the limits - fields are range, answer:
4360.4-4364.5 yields 27.1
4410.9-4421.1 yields 25.1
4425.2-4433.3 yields 25.9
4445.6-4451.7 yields 25.1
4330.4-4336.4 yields 25.1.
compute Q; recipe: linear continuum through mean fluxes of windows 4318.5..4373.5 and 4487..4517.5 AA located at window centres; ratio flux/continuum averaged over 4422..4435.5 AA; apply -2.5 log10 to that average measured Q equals 0.03 mag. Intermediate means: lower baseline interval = 23.1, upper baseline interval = 26.9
